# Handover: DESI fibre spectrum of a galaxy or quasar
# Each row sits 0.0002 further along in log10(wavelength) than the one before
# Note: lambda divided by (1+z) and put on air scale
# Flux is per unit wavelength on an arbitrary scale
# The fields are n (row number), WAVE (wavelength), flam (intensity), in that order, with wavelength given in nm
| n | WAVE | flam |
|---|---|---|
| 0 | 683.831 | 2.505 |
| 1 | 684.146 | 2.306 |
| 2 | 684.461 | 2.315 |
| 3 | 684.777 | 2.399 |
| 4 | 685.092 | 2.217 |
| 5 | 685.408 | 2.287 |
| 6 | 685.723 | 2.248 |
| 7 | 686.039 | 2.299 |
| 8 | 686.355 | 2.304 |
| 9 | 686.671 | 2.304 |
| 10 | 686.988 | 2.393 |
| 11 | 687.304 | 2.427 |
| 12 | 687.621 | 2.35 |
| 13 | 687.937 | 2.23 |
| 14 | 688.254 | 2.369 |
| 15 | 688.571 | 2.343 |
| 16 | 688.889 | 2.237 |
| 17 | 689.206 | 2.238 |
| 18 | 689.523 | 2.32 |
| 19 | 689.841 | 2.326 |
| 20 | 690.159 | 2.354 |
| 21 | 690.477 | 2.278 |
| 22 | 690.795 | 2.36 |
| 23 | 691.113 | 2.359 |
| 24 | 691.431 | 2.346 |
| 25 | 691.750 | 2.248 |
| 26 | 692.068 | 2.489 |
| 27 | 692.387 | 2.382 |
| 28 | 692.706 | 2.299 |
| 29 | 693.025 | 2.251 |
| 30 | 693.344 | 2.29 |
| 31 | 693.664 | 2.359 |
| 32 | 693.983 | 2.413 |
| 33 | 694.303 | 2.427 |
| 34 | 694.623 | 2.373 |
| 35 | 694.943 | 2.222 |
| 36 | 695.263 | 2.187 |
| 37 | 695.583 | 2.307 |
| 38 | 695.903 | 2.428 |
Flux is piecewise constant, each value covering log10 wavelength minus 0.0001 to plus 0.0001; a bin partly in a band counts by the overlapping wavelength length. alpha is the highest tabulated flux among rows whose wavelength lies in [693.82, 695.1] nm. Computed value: 2.427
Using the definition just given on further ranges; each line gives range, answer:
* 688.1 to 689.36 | 2.369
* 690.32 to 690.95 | 2.36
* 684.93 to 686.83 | 2.304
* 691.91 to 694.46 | 2.489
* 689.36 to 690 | 2.326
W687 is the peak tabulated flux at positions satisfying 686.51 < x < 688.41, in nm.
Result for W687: 2.427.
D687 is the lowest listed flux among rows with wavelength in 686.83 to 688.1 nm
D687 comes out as 2.23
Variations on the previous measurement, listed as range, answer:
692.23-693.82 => 2.251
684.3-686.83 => 2.217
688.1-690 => 2.237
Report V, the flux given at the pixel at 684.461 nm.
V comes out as 2.315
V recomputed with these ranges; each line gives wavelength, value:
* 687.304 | 2.427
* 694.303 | 2.427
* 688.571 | 2.343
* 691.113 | 2.359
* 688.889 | 2.237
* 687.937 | 2.23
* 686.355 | 2.304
